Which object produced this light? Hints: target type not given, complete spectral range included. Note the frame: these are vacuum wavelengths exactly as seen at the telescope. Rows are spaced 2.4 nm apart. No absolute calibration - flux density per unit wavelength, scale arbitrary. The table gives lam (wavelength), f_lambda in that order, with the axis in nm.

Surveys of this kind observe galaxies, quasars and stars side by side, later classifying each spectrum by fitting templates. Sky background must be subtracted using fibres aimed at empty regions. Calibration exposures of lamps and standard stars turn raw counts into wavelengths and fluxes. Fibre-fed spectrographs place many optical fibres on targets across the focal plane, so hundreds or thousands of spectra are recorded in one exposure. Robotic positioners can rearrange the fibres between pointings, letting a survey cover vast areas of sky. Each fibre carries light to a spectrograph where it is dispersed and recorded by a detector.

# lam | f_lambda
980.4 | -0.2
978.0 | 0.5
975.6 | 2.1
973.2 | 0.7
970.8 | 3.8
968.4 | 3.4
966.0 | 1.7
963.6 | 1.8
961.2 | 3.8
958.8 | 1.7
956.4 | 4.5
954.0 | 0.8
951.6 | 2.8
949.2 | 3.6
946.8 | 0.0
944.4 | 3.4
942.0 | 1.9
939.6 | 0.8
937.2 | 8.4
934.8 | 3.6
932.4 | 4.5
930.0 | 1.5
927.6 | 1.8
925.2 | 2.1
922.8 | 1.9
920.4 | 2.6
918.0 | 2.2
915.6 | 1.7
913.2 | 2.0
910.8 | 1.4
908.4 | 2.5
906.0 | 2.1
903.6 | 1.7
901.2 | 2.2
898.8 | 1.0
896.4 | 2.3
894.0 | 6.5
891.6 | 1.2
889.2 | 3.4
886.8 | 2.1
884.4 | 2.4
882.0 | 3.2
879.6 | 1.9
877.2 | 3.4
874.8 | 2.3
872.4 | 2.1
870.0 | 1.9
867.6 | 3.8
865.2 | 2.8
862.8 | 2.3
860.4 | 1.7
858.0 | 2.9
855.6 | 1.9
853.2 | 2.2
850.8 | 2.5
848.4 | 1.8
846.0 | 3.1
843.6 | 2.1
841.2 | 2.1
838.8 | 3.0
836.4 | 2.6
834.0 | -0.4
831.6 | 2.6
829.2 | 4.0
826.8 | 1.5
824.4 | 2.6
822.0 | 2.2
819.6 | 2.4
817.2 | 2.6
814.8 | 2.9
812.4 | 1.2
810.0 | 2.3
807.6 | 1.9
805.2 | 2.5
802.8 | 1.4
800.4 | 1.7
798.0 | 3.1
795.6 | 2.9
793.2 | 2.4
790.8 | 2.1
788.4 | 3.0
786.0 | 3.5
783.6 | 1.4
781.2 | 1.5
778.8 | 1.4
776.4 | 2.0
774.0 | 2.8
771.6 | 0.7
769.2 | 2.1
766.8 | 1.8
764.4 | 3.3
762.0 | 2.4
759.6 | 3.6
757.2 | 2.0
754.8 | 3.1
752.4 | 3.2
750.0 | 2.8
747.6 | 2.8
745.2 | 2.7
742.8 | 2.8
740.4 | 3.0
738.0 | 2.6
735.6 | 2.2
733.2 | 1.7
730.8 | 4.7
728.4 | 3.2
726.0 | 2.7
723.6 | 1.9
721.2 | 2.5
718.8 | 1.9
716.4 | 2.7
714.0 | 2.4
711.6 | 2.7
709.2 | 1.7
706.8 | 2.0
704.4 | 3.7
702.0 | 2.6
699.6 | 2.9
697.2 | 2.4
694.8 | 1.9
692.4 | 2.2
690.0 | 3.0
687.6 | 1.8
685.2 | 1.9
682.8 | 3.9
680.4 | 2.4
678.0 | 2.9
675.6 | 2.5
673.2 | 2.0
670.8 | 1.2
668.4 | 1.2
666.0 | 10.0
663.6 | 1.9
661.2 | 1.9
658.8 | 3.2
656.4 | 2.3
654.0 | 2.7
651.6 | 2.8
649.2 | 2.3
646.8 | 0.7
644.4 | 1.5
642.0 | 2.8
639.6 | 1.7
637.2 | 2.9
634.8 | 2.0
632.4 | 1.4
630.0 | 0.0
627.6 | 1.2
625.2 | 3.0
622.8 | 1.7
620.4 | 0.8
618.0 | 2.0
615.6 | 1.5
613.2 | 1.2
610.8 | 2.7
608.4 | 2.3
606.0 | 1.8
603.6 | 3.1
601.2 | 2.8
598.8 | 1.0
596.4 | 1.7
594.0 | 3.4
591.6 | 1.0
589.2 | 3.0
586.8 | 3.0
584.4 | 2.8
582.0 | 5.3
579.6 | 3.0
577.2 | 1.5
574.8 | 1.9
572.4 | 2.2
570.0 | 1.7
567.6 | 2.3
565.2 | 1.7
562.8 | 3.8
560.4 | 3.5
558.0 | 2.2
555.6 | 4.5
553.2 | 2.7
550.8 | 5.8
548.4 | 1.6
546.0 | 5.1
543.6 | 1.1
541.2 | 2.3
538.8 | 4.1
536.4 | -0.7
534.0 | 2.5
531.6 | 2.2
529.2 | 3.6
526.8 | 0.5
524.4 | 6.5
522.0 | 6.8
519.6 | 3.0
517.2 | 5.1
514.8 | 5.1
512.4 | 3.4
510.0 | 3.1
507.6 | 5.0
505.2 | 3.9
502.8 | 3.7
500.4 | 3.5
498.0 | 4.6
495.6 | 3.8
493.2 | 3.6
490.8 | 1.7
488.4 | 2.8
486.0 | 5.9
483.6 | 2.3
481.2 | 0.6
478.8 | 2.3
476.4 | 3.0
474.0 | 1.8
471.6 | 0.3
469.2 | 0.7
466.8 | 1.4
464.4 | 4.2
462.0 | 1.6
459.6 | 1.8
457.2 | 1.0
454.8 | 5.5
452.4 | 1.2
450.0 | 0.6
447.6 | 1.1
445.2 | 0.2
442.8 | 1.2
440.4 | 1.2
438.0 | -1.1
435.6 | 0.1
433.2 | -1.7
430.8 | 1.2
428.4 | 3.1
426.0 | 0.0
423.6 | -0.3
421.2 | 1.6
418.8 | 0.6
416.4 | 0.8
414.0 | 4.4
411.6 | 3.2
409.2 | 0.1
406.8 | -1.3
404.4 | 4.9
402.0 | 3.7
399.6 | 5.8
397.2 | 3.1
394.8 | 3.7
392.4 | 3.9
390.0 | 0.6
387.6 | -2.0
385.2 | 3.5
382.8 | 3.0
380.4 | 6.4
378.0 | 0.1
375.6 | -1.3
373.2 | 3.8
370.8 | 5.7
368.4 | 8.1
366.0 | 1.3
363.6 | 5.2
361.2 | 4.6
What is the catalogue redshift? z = 0.79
